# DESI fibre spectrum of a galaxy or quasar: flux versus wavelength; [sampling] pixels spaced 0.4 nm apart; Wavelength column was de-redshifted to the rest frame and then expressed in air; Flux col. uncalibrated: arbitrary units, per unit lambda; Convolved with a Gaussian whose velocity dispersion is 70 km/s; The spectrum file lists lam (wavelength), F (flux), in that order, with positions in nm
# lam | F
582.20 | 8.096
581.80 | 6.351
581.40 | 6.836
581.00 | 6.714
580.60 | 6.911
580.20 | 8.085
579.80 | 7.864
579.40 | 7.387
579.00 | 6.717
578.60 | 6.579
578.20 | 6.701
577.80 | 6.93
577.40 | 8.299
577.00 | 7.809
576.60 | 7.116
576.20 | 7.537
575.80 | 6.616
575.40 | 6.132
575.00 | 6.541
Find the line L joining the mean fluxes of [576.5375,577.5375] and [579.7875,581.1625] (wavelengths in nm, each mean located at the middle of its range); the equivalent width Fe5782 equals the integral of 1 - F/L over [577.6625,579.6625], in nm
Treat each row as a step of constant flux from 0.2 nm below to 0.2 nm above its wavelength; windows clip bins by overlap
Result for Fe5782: 0.18 nm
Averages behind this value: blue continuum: 7.79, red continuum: 7.35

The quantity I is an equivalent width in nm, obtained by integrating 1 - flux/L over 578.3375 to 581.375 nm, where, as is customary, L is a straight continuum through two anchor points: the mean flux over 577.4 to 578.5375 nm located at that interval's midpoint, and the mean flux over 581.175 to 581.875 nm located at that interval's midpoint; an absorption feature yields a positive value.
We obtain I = -0.14 nm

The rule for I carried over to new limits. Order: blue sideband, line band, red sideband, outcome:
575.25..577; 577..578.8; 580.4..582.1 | -0.08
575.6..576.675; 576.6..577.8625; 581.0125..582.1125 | -0.12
